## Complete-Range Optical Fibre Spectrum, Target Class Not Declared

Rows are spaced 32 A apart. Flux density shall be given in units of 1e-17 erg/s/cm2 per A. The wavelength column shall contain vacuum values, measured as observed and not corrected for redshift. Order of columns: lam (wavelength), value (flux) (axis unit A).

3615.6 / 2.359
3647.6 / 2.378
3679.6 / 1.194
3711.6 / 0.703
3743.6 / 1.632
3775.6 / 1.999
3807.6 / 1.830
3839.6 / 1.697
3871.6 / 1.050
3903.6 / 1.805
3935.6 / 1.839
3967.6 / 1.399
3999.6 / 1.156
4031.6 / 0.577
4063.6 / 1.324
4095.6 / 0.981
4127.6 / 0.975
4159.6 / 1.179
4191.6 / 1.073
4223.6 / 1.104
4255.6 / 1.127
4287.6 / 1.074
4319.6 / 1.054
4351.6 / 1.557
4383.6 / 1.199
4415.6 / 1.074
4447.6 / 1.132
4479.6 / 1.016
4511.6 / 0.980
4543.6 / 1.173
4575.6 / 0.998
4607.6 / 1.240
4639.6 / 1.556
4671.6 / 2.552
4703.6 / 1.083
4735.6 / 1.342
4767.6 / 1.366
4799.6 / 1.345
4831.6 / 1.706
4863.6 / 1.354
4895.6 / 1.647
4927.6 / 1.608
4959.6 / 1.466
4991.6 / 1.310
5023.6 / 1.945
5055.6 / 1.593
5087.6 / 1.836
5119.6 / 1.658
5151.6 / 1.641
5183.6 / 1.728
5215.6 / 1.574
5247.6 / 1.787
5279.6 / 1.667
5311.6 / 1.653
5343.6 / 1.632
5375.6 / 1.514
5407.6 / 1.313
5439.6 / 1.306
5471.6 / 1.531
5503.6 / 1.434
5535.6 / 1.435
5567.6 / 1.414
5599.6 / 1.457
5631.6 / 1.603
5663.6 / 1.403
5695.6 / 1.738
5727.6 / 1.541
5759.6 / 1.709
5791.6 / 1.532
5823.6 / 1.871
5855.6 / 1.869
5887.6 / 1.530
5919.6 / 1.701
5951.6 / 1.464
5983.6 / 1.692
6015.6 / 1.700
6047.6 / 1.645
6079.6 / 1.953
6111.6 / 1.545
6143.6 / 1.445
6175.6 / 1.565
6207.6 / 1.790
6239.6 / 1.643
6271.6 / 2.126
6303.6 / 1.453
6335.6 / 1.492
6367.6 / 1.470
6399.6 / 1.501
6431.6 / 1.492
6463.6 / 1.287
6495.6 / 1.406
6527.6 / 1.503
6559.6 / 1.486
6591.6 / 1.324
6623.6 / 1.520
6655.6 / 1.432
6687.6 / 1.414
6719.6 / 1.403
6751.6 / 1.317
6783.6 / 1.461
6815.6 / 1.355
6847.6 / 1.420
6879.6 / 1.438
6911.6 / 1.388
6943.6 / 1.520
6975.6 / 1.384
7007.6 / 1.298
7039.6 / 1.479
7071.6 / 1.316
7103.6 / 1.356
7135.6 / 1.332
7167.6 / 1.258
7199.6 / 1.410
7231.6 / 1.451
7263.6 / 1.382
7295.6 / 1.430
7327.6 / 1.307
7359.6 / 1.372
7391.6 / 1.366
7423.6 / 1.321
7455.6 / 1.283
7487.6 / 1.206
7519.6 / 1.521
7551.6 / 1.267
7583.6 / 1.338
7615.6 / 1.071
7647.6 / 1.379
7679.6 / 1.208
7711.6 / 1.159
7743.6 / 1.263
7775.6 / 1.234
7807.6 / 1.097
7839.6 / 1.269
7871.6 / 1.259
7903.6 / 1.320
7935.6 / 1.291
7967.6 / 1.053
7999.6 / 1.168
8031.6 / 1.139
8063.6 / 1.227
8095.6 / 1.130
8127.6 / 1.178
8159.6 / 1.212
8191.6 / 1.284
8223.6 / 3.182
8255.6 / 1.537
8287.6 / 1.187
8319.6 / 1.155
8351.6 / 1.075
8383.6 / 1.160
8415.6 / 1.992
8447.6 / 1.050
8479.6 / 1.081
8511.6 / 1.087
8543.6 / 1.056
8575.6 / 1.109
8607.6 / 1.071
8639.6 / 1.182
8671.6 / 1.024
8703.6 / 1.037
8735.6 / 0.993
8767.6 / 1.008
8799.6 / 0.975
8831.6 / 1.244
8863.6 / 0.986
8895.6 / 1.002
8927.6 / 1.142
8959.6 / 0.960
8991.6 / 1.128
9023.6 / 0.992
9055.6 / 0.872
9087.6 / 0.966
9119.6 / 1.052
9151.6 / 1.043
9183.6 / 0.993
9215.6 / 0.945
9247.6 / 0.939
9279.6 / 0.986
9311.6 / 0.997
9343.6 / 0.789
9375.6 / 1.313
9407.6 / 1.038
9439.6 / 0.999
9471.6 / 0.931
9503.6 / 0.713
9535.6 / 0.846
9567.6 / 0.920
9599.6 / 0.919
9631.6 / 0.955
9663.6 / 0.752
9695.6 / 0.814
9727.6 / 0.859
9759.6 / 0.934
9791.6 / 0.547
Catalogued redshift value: 0.25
